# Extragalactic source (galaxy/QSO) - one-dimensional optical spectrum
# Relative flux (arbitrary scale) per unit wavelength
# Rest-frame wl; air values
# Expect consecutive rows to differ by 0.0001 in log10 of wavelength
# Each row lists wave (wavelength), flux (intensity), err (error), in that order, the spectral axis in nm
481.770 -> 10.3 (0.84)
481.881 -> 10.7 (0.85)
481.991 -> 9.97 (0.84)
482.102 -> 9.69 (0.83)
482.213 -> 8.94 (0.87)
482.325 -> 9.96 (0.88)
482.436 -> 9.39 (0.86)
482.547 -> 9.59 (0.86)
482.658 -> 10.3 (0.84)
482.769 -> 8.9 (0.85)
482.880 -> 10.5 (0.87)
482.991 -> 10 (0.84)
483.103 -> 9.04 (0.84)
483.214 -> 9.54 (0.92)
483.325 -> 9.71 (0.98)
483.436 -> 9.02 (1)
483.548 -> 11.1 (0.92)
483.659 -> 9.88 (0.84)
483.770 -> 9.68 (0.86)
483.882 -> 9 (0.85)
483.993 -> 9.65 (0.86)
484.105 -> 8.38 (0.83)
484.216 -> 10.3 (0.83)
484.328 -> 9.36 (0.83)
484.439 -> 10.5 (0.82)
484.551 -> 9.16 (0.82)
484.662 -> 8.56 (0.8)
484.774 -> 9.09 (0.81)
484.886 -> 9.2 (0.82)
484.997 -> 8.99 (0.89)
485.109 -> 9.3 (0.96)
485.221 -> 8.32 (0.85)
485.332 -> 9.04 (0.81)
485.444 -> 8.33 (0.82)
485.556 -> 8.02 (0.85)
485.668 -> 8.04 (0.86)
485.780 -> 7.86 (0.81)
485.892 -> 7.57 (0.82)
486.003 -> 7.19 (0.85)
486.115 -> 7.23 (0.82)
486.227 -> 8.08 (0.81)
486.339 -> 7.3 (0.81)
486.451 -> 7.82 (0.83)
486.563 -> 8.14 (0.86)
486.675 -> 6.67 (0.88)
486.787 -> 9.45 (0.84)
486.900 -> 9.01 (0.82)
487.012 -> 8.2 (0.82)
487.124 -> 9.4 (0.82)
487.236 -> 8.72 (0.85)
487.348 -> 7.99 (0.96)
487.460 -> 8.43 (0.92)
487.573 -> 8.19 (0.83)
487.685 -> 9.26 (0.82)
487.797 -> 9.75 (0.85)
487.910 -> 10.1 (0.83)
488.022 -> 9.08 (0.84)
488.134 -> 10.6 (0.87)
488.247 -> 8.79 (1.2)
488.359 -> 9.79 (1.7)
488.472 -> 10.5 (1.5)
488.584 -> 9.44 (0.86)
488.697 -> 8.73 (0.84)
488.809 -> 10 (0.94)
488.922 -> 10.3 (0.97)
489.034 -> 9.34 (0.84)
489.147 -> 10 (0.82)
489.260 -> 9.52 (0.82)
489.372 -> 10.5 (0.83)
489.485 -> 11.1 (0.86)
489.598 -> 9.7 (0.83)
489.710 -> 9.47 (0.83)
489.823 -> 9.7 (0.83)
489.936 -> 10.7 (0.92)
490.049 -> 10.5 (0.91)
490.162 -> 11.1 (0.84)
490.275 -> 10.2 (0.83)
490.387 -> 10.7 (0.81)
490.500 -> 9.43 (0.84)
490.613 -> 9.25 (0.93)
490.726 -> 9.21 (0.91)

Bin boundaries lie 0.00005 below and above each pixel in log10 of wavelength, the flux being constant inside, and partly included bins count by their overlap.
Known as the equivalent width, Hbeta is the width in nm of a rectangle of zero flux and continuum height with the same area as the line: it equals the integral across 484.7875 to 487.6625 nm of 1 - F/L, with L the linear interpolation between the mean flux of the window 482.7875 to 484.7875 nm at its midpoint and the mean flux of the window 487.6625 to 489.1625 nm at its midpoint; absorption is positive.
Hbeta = 0.40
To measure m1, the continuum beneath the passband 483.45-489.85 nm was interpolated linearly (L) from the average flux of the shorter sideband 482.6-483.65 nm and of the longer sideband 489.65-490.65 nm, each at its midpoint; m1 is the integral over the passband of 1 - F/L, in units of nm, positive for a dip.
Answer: 0.581 nm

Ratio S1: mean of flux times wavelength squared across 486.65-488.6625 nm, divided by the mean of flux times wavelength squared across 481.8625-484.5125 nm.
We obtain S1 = 0.96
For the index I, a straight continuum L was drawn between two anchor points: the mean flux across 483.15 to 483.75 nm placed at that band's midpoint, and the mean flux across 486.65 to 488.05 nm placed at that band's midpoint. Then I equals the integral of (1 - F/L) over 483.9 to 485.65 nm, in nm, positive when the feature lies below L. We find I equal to 0.08 nm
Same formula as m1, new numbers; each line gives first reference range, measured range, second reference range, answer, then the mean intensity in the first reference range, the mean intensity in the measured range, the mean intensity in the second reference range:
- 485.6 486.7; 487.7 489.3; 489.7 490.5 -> -0.08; 7.62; 9.7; 10.3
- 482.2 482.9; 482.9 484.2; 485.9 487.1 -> -0.05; 9.65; 9.6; 7.94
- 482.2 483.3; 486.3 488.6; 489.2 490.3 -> 0.27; 9.64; 8.89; 10.2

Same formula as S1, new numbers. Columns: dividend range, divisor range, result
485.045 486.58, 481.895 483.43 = 0.84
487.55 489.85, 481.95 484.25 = 1.03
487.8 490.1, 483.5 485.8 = 1.10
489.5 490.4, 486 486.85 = 1.34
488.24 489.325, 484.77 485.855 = 1.15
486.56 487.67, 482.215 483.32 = 0.89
